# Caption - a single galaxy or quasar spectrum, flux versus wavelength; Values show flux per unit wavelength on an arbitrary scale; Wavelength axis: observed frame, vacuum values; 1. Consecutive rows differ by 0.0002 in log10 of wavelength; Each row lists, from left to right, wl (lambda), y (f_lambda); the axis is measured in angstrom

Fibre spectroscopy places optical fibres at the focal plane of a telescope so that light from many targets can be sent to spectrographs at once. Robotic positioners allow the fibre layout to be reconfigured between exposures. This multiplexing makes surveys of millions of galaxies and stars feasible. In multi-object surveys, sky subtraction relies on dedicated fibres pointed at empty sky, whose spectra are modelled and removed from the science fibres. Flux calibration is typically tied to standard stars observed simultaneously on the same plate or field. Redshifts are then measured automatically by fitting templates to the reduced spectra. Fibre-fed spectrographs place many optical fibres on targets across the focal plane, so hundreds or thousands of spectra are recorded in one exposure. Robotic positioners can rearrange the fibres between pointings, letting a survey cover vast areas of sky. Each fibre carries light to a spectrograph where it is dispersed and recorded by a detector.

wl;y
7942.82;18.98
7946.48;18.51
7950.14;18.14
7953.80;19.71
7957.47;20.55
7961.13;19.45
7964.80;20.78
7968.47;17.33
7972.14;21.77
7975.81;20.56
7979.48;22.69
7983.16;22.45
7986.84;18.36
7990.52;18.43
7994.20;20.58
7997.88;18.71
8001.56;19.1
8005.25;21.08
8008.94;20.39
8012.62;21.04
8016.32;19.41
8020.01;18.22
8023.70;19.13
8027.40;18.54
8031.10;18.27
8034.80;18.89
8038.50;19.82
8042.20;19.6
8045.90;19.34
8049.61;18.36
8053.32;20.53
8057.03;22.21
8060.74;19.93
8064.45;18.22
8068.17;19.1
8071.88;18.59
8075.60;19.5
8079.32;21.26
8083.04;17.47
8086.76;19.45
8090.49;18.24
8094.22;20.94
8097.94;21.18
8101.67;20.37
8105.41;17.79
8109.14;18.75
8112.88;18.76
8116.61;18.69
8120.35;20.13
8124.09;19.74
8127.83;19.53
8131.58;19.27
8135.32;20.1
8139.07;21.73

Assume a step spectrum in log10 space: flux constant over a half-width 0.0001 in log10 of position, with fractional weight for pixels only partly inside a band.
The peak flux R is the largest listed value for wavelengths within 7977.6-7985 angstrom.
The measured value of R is 22.69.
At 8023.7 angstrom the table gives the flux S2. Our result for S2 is 19.13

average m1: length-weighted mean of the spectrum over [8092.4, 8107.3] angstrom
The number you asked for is 20.1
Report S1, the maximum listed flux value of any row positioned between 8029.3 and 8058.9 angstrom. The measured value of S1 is 22.21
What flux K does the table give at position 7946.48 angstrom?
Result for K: 18.51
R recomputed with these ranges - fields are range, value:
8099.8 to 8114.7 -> 20.37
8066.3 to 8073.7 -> 19.1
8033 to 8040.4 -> 19.82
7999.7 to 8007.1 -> 21.08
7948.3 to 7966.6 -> 20.78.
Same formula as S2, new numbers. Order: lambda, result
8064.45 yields 18.22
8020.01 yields 18.22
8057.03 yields 22.21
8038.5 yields 19.82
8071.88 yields 18.59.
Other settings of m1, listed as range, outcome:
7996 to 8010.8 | 19.8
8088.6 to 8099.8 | 20.1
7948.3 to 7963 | 19.5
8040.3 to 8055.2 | 19.5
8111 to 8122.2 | 19.2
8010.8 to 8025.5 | 19.4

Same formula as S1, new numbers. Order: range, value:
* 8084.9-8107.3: 21.18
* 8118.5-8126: 20.13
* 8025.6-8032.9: 18.54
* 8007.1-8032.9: 21.04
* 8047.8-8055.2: 20.53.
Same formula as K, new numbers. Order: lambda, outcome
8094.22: 20.94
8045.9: 19.34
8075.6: 19.5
